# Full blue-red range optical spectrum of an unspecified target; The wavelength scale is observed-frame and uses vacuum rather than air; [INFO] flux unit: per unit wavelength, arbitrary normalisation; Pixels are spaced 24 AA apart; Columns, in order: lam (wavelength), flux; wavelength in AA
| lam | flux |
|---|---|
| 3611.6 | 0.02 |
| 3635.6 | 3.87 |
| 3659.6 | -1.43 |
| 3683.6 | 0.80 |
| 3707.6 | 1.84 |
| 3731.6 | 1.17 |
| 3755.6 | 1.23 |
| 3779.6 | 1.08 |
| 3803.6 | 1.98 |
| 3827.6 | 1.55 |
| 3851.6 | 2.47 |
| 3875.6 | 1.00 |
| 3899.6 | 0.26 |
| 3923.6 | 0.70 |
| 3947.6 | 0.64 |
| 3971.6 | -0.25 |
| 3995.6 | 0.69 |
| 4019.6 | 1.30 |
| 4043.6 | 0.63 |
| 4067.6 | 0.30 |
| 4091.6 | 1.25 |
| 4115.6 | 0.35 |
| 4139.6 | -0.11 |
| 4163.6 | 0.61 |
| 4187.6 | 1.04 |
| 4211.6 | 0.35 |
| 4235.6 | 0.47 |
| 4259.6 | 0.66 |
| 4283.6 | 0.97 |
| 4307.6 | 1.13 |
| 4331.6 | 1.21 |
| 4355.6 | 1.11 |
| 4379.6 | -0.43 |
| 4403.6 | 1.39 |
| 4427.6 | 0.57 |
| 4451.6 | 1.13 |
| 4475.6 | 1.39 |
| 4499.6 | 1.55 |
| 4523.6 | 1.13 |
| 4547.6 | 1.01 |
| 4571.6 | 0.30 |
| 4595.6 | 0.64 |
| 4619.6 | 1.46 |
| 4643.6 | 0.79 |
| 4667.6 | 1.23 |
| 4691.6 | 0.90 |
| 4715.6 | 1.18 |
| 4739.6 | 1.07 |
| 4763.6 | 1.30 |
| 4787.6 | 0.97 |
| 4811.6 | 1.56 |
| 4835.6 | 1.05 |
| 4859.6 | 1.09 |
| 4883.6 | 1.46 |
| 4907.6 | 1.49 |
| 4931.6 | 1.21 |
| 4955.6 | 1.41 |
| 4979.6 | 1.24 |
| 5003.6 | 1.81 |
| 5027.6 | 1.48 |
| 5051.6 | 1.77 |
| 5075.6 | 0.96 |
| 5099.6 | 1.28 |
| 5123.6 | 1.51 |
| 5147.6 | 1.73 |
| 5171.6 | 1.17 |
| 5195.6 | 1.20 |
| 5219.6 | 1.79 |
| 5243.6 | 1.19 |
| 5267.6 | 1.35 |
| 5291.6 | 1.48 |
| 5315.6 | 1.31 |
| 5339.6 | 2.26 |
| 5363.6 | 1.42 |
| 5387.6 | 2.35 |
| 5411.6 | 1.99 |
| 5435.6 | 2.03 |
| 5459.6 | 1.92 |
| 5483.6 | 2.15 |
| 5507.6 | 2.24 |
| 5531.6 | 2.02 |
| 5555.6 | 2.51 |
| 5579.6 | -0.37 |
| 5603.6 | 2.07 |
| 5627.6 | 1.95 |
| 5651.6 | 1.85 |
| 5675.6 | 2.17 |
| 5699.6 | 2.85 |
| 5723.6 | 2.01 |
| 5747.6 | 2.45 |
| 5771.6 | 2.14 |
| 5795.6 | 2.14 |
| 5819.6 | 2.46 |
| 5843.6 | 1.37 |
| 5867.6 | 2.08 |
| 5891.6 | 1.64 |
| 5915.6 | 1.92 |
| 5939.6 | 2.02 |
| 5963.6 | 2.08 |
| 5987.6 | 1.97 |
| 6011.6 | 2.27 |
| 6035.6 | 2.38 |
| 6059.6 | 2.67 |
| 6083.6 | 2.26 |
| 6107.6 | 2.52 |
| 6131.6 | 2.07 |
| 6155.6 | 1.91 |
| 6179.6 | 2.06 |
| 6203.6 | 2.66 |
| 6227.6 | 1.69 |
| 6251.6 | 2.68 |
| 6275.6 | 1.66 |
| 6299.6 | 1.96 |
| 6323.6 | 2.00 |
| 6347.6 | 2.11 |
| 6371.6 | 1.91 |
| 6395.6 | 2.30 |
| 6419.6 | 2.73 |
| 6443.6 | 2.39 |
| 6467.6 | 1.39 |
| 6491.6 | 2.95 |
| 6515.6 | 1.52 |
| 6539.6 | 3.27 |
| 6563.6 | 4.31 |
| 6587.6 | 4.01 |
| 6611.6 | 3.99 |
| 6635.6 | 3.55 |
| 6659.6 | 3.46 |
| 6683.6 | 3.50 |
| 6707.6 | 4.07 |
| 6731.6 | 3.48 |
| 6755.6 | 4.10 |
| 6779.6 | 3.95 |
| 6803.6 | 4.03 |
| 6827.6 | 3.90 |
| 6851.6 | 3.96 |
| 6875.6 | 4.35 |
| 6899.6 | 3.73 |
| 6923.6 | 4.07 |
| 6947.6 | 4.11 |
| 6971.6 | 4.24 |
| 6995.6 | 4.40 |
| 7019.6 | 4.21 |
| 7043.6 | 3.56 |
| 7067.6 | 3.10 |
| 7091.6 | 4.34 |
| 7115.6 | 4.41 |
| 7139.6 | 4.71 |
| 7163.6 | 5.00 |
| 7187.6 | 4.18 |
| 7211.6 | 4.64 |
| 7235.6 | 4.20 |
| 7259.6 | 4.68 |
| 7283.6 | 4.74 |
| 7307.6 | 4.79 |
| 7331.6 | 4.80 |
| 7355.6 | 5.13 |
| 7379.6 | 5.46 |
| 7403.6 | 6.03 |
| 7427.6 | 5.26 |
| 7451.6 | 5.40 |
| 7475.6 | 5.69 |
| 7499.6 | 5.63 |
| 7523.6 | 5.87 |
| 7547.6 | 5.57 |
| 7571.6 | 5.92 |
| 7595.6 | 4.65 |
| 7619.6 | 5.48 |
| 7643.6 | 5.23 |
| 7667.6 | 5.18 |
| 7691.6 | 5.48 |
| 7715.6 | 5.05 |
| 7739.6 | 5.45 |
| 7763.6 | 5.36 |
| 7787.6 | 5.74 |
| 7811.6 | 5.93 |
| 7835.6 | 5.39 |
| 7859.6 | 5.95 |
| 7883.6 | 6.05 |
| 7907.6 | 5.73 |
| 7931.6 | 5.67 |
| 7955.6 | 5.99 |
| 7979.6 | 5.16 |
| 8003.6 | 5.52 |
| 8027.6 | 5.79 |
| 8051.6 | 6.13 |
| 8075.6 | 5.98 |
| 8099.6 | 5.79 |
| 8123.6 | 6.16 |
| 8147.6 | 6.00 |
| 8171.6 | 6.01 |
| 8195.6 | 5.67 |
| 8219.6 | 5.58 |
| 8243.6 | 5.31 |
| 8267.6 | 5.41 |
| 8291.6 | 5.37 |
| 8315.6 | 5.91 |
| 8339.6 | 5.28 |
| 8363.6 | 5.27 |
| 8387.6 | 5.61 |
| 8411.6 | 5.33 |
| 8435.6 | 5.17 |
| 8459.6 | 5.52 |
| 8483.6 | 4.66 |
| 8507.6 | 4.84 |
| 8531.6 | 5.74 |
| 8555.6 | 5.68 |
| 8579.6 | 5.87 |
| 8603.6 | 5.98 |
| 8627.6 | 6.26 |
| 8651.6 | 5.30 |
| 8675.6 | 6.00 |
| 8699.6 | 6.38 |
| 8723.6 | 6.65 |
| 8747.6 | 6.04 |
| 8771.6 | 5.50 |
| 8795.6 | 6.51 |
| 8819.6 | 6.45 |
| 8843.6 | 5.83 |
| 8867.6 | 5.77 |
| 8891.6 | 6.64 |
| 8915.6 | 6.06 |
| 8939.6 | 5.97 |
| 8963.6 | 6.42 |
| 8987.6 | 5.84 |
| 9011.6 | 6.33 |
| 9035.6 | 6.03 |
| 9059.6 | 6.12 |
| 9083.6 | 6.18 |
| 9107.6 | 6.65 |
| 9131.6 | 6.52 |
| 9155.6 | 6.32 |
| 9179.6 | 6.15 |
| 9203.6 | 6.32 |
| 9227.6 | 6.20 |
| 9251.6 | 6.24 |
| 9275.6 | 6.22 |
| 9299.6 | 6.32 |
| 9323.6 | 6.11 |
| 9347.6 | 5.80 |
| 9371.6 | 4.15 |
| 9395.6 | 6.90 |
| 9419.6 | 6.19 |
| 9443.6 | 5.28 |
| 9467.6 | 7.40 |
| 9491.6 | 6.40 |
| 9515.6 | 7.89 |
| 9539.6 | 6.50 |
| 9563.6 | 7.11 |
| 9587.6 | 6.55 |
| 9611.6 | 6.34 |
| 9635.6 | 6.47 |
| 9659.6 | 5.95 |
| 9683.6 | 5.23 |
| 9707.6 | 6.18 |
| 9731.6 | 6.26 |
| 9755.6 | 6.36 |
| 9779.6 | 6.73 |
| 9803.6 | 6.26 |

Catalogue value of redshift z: 0.641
